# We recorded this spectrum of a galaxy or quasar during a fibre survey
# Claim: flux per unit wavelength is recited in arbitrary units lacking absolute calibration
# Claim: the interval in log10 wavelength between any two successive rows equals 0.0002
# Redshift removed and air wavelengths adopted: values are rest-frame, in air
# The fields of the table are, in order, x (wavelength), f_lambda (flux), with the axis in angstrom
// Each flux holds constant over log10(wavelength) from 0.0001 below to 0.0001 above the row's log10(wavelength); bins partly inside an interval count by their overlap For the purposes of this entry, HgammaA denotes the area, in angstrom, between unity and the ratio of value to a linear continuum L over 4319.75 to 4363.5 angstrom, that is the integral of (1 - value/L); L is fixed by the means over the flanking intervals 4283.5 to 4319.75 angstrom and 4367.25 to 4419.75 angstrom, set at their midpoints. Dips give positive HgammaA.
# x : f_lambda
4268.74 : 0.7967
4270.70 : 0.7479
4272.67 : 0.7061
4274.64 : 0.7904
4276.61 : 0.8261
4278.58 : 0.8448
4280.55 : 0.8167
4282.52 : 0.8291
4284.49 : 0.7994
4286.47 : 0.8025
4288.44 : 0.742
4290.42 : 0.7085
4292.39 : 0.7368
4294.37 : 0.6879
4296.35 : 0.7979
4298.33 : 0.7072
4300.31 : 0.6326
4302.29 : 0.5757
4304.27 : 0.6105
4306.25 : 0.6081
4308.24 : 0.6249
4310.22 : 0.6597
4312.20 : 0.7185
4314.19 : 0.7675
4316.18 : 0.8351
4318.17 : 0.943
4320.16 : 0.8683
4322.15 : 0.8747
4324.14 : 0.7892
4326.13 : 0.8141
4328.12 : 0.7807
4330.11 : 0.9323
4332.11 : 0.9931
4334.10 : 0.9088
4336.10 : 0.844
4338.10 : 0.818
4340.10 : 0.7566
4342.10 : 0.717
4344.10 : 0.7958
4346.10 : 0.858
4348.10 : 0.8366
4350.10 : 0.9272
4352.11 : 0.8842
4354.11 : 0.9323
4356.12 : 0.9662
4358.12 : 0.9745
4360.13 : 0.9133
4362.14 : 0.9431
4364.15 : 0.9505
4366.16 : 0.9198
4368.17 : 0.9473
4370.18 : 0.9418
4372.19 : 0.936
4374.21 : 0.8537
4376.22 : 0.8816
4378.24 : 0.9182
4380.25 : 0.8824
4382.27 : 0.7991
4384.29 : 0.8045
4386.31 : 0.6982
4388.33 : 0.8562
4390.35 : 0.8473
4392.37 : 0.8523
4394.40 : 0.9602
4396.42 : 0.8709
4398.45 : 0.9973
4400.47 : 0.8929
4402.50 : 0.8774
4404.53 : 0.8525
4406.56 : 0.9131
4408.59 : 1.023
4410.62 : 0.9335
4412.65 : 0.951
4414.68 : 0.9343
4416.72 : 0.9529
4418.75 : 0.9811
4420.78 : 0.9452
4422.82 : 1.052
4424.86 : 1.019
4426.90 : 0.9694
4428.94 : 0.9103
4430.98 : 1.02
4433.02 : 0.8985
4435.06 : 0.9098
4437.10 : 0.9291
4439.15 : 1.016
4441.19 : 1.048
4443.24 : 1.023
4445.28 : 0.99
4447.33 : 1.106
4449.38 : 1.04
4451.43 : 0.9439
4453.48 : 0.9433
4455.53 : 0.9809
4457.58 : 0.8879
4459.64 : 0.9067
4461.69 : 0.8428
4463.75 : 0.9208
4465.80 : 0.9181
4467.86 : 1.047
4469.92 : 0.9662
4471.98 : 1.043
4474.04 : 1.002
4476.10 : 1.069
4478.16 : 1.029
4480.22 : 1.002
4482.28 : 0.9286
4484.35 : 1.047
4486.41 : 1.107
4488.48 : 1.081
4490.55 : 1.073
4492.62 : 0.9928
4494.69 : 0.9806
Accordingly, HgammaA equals -3.90 angstrom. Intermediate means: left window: 0.722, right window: 0.898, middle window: 0.87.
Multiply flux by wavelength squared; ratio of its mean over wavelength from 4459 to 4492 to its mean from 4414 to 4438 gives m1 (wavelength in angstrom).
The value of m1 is 1.06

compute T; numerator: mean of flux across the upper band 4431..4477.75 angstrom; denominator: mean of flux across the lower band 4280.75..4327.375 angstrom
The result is 1.3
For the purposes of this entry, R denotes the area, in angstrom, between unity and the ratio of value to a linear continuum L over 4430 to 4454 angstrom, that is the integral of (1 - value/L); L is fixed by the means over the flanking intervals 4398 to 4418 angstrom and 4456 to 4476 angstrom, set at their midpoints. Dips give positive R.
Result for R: -1.1 angstrom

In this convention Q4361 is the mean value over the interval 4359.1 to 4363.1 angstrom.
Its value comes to 0.927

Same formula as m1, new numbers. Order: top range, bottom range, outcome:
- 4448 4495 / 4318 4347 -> 1.25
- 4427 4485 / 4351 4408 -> 1.13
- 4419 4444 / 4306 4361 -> 1.22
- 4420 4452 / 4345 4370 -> 1.11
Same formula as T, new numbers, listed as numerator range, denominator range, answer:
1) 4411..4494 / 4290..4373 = 1.20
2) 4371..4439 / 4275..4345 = 1.18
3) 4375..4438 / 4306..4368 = 1.08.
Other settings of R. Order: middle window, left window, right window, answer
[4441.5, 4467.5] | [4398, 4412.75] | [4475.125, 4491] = 0.9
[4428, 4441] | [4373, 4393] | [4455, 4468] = -0.9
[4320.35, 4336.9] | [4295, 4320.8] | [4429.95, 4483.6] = -2.5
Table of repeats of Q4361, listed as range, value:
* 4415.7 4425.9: 0.99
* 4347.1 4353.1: 0.882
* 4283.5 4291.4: 0.763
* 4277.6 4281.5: 0.831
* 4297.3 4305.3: 0.633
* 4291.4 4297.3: 0.741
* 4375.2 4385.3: 0.857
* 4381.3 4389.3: 0.789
